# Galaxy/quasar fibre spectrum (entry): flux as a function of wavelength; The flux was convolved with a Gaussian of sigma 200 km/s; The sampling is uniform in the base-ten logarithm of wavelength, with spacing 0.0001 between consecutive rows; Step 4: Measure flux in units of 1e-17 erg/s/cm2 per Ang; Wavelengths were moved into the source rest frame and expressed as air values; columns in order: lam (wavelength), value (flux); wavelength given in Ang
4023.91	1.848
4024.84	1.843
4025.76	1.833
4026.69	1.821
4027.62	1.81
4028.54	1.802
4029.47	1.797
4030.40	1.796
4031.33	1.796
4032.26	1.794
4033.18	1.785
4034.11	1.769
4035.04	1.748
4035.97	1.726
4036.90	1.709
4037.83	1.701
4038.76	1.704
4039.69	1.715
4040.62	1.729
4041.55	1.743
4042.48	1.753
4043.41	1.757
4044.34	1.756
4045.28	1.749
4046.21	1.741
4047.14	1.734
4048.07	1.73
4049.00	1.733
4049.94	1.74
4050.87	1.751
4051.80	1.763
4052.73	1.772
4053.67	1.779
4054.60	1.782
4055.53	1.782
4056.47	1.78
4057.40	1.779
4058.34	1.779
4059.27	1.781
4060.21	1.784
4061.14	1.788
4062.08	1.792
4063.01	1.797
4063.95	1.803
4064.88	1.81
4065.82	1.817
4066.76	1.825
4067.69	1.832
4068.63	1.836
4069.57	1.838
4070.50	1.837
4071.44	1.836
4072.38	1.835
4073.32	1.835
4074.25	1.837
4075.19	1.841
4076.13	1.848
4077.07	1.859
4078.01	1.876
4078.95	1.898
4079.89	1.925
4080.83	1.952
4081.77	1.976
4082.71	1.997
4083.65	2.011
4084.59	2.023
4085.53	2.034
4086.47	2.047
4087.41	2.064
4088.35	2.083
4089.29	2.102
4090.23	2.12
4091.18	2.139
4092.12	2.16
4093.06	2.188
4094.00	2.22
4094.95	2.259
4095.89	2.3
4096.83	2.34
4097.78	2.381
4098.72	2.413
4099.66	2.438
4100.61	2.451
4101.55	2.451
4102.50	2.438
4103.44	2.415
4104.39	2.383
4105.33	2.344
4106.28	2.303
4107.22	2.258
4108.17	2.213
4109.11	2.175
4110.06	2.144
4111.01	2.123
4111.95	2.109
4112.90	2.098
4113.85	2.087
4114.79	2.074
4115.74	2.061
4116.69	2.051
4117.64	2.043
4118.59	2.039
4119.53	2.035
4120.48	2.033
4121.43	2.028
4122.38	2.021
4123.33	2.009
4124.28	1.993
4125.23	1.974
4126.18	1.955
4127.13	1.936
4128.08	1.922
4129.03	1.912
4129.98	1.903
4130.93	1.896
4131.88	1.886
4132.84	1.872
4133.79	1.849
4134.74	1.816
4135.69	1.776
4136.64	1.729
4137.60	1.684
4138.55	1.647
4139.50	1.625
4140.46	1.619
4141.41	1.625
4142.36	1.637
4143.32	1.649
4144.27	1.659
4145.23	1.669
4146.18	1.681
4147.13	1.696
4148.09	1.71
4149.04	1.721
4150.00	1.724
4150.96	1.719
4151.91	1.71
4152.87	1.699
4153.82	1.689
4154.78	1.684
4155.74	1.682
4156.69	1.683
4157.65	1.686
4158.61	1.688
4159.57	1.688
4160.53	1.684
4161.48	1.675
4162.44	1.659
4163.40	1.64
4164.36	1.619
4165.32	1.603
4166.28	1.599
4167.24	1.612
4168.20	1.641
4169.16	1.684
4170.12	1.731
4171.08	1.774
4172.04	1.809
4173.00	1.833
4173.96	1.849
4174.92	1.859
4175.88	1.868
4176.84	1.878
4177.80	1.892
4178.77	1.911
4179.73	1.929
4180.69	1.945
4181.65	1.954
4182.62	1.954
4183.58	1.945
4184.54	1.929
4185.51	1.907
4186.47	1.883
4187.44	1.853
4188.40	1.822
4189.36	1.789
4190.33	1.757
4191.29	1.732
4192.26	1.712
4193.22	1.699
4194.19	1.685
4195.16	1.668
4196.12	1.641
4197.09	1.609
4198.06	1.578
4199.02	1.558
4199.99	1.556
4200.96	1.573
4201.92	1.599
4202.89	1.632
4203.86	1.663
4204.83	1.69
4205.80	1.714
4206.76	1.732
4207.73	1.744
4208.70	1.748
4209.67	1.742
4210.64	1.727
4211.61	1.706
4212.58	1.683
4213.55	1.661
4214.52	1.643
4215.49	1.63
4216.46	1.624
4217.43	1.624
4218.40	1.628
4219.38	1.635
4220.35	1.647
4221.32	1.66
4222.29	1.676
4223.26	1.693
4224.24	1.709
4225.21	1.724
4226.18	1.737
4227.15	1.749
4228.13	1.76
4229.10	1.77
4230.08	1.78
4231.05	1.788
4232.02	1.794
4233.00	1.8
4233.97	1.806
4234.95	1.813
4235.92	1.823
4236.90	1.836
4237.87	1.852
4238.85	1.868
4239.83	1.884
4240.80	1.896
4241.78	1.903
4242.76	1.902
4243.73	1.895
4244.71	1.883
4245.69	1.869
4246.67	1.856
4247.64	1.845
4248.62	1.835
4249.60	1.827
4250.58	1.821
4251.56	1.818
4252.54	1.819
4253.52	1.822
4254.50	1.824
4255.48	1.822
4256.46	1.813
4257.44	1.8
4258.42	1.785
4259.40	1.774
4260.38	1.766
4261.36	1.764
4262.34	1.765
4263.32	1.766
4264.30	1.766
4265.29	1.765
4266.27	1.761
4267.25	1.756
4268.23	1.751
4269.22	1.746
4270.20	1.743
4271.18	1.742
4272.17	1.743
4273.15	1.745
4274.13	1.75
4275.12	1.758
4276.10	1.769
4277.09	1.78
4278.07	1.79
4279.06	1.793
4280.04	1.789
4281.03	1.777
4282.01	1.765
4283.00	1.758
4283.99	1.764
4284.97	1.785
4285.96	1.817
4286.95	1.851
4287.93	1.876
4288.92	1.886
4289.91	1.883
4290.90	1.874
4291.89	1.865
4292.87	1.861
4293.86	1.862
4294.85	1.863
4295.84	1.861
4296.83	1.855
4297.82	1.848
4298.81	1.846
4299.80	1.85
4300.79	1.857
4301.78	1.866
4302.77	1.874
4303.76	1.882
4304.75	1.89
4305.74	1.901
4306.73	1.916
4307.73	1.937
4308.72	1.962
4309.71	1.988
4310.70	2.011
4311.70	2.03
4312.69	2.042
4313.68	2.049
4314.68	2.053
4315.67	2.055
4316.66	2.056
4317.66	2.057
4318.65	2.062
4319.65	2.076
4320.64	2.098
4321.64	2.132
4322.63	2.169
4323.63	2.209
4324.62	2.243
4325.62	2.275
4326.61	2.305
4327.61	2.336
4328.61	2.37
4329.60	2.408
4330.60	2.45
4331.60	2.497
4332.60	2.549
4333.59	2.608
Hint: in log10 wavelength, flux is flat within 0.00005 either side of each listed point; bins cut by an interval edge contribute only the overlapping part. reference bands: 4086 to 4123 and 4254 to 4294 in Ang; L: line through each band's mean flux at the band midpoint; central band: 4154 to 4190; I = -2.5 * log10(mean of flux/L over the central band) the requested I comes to 0.14 mag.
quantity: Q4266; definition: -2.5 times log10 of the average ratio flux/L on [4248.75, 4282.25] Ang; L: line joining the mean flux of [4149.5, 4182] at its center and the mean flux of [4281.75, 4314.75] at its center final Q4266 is 0.04 mag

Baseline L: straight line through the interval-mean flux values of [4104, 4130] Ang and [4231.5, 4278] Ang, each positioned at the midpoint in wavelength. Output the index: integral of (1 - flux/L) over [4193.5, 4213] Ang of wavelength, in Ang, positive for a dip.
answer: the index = 2.5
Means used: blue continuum 2.08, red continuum 1.81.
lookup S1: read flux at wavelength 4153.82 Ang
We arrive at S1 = 1.689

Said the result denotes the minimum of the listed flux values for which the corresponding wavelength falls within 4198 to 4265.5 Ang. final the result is 1.556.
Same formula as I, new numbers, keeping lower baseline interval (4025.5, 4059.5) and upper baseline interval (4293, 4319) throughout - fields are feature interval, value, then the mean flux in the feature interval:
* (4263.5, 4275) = 0.10 mag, 1.75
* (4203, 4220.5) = 0.12 mag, 1.68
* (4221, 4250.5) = 0.05 mag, 1.81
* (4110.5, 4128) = -0.12 mag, 2.03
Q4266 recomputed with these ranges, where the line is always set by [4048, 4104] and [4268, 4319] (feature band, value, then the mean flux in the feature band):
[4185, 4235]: 0.12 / 1.71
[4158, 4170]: 0.17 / 1.65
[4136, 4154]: 0.16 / 1.68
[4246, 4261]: 0.04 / 1.82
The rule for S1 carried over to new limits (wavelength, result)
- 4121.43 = 2.028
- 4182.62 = 1.954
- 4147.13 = 1.696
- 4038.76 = 1.704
